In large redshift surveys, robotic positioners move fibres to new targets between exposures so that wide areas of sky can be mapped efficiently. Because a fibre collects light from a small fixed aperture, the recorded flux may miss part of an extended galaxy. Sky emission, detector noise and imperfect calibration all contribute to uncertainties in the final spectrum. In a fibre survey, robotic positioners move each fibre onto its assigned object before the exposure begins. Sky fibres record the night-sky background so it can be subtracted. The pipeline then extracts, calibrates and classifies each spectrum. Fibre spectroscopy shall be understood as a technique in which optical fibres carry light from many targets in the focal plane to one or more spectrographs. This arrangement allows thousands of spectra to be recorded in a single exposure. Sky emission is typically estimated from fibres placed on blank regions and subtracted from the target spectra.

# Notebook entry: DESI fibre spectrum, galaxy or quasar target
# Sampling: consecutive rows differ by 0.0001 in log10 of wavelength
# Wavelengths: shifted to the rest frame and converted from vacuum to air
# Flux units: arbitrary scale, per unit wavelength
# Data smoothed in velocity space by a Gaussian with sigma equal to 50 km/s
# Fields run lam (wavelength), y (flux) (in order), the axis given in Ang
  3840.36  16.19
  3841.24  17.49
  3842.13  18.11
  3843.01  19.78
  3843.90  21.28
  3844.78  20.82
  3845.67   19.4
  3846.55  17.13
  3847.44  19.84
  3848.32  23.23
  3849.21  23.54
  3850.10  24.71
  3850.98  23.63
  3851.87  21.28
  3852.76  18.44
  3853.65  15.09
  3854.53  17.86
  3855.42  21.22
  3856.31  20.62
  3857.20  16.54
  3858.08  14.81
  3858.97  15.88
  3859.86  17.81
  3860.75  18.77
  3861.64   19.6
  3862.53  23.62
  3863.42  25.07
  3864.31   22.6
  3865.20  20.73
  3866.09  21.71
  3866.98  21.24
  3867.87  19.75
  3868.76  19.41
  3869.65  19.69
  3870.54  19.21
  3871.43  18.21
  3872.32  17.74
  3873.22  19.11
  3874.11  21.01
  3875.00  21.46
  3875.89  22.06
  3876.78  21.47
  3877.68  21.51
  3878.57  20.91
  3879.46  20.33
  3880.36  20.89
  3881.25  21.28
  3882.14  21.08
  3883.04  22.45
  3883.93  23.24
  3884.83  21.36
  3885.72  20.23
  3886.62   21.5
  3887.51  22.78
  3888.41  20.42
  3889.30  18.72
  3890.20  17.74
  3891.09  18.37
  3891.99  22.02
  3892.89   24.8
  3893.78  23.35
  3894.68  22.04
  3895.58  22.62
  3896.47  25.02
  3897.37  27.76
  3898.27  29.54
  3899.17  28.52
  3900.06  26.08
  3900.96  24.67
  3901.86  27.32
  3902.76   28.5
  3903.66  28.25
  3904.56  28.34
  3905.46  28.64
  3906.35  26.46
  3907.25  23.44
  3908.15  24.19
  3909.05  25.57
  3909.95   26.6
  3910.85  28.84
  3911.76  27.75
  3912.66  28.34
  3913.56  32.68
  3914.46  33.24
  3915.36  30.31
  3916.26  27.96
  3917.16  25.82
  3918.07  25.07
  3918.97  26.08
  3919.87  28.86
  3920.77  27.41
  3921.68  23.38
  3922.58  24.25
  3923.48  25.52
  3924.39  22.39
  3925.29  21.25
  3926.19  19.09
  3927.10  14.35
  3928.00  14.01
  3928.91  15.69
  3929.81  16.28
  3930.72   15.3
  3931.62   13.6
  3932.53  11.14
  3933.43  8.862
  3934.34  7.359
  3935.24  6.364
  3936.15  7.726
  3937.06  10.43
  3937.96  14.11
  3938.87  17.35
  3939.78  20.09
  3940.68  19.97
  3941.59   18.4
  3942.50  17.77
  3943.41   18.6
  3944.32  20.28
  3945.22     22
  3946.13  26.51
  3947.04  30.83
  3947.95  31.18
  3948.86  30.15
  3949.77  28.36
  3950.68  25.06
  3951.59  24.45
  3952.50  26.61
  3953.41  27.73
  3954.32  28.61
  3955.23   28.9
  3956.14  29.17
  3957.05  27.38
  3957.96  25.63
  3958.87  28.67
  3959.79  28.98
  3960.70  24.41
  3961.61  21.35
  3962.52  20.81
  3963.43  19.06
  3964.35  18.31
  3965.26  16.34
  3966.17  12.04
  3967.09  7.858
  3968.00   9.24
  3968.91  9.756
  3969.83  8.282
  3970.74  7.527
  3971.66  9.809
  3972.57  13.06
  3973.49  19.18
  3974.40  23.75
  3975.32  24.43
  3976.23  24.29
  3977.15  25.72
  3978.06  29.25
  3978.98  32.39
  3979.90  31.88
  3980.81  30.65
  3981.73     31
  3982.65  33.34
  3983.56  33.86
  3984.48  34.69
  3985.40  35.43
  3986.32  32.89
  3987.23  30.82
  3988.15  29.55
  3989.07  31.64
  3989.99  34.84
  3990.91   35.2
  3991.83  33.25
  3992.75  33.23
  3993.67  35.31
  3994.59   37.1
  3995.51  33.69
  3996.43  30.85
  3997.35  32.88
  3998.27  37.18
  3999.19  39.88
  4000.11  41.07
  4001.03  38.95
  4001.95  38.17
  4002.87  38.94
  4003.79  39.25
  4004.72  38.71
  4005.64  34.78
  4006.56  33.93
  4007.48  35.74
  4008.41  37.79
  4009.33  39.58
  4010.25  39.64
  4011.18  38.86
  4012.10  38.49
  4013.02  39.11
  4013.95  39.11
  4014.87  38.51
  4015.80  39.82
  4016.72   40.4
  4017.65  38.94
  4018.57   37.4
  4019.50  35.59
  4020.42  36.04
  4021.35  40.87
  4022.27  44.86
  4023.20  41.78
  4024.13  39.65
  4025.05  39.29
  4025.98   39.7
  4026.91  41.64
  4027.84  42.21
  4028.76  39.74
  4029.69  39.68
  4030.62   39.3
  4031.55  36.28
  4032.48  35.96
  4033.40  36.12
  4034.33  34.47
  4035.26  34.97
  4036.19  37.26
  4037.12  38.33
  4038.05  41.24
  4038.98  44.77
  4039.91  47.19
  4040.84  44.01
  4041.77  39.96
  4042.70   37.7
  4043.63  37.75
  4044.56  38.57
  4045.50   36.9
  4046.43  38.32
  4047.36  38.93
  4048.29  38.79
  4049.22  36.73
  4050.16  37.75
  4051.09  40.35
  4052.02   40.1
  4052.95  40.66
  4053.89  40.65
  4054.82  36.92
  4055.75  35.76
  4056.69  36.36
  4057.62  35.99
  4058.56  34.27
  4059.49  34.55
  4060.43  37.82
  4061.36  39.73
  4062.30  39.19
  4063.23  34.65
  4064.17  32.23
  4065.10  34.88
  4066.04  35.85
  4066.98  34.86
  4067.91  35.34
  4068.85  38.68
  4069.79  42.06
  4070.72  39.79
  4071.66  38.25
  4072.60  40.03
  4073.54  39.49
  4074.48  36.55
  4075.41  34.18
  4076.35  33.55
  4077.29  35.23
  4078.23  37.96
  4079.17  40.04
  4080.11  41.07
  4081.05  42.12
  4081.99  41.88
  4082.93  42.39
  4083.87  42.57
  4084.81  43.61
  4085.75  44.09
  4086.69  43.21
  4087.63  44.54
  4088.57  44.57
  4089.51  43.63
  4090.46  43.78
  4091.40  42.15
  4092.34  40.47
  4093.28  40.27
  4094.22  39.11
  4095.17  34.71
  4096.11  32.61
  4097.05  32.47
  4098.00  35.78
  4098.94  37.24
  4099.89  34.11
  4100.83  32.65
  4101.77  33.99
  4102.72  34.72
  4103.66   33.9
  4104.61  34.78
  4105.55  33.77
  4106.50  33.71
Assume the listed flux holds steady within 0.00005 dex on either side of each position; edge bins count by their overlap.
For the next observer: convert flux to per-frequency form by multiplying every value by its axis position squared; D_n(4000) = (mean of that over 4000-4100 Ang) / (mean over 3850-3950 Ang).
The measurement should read 1.93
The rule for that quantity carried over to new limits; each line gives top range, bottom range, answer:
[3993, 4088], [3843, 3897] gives 2.03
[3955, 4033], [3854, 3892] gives 1.67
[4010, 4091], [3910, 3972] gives 1.97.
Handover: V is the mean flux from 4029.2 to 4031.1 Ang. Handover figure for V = 39.3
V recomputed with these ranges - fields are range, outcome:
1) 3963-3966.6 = 16.4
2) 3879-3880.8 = 20.6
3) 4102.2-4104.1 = 34.3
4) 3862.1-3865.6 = 23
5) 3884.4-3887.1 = 21.1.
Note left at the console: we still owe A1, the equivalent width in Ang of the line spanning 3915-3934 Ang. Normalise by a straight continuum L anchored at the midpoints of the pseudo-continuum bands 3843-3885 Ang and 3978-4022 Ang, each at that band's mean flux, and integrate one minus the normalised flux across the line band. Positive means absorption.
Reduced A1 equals 4.5 Ang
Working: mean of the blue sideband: 20.4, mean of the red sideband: 36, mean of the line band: 20.7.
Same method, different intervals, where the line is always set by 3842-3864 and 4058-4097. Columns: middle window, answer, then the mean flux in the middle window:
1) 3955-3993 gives 7.1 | 24.6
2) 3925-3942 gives 8.0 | 14.2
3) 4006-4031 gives -3.9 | 39.2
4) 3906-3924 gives -1.4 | 27.1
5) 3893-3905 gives -1.2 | 26.3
